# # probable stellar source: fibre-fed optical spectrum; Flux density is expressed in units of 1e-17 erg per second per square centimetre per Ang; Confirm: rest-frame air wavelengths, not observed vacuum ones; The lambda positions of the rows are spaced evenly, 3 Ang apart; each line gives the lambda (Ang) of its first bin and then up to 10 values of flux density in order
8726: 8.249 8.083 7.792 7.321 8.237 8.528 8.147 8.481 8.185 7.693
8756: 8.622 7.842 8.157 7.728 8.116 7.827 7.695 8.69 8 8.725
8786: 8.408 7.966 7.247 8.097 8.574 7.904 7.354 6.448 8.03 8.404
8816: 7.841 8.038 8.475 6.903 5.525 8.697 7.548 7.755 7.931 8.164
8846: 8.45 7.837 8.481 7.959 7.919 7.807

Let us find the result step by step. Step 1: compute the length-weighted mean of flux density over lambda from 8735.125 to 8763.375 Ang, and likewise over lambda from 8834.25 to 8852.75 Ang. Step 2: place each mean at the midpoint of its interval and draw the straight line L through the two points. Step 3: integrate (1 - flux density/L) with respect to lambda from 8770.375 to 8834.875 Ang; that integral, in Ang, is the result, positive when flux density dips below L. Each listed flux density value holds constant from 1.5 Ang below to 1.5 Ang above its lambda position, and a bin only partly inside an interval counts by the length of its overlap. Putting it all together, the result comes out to 2.1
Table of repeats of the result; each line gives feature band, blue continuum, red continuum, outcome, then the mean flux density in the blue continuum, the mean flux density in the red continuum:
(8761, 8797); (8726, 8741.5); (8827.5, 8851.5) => -0.6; 7.98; 7.86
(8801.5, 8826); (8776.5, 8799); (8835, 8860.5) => 1.2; 8.18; 8.04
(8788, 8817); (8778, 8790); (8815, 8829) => 0.3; 8.3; 7.4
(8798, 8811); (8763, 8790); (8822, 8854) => 0.7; 8.13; 7.77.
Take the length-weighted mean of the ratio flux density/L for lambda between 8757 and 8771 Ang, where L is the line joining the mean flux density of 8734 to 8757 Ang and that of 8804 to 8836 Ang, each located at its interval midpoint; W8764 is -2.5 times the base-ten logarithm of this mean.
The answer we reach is 0.01 mag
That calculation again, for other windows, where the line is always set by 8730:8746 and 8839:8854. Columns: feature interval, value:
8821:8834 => 0.11 mag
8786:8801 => 0.01 mag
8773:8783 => -0.02 mag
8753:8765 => 0.00 mag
